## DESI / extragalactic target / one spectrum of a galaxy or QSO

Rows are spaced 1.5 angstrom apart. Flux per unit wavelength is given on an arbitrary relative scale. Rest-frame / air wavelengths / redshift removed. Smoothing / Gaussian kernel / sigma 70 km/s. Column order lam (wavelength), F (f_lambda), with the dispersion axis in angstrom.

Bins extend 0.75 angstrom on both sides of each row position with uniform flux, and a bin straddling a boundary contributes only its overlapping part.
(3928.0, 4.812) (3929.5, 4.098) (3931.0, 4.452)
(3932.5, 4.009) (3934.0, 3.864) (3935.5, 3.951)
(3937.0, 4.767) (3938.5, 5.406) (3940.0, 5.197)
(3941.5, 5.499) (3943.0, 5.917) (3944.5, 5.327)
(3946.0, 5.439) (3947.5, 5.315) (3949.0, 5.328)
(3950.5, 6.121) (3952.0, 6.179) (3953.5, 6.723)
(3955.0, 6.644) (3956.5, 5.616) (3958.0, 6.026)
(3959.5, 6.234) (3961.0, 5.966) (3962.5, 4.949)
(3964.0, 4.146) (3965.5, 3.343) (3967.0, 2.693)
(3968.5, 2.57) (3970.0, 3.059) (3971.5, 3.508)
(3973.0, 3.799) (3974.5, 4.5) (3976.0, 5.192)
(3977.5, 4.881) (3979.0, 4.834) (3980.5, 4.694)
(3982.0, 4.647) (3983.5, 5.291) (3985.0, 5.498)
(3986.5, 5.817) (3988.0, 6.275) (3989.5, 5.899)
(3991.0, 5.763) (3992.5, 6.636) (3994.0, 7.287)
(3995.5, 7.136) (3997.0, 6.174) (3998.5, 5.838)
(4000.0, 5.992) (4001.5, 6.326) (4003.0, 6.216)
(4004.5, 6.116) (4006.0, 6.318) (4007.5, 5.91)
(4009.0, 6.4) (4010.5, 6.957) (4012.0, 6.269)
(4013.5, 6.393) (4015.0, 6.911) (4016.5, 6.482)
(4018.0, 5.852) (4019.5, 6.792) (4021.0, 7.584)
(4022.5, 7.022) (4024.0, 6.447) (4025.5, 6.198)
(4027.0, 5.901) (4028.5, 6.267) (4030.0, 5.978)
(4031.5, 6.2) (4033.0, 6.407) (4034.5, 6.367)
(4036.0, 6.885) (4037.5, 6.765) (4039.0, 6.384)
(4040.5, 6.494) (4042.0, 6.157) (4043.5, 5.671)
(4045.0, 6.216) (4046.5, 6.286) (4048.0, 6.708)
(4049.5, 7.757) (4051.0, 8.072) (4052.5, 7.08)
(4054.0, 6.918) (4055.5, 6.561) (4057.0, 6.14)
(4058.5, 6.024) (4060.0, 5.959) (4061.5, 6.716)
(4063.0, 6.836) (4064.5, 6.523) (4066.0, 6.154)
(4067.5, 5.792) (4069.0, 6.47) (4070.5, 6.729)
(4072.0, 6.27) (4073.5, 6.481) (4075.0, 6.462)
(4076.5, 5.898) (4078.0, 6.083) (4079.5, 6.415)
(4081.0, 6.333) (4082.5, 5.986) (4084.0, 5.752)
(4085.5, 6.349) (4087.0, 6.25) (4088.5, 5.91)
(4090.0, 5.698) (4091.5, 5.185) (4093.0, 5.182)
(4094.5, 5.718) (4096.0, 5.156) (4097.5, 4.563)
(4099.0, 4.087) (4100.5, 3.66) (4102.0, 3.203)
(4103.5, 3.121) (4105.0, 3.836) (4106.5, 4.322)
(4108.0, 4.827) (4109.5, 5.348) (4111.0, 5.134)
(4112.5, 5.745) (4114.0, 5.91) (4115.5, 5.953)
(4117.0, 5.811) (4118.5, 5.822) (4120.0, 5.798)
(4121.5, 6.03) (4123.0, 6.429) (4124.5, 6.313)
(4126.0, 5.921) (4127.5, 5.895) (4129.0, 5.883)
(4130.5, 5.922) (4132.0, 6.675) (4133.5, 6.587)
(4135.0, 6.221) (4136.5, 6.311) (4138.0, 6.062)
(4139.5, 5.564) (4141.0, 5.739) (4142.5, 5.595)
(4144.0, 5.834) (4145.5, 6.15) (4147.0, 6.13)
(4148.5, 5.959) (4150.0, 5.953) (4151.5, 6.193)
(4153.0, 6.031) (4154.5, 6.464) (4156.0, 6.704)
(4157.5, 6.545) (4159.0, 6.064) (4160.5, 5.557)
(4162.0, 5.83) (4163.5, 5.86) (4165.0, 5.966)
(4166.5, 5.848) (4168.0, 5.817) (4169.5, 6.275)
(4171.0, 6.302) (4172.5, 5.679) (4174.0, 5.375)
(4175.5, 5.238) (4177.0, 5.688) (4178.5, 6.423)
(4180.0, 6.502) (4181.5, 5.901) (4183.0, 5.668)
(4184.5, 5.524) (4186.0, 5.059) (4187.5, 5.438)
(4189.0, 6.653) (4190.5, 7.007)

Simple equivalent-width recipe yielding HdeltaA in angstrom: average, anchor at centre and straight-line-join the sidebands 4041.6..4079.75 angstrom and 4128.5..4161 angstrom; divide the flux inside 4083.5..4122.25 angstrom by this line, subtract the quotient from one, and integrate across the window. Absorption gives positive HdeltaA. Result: 6.9 angstrom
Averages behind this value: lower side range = 6.48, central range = 5.16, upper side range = 6.1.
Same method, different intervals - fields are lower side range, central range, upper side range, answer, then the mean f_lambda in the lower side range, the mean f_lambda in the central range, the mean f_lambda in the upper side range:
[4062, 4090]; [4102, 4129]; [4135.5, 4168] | 3.3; 6.25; 5.38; 6.01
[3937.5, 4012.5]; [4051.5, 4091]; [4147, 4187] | -4.1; 5.47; 6.3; 5.94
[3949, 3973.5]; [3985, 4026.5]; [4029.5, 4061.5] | -4.6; 4.87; 6.39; 6.53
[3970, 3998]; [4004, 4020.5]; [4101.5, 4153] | -3.0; 5.38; 6.42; 5.67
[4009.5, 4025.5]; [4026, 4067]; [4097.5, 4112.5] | -4.6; 6.64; 6.49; 4.27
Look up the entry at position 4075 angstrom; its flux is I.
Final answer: 6.462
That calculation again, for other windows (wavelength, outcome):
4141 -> 5.739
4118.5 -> 5.822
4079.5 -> 6.415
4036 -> 6.885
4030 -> 5.978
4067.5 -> 5.792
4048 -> 6.708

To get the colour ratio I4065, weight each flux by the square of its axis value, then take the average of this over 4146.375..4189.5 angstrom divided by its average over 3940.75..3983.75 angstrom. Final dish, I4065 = 1.3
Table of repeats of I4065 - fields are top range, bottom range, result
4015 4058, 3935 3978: 1.37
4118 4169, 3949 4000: 1.24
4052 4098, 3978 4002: 1.09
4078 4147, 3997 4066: 0.90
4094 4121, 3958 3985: 1.18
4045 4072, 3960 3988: 1.54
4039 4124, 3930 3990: 1.25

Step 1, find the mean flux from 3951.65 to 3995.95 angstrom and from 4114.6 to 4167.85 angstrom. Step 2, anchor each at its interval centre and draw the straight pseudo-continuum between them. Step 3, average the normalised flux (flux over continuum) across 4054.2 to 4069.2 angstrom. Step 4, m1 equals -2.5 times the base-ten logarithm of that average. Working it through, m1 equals -0.13 mag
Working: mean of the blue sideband 5.17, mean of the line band 6.33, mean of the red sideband 6.04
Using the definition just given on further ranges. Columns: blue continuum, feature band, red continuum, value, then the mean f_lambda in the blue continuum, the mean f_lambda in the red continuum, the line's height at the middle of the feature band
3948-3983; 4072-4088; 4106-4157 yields -0.111 mag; 4.86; 5.93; 5.6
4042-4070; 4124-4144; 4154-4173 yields 0.028 mag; 6.54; 6.07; 6.2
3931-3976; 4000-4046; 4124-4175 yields -0.203 mag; 4.9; 6.03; 5.3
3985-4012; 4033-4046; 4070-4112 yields -0.089 mag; 6.27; 5.35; 5.86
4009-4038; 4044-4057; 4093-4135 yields -0.121 mag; 6.5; 5.33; 6.16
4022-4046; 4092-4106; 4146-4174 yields 0.395 mag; 6.33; 6.05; 6.18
